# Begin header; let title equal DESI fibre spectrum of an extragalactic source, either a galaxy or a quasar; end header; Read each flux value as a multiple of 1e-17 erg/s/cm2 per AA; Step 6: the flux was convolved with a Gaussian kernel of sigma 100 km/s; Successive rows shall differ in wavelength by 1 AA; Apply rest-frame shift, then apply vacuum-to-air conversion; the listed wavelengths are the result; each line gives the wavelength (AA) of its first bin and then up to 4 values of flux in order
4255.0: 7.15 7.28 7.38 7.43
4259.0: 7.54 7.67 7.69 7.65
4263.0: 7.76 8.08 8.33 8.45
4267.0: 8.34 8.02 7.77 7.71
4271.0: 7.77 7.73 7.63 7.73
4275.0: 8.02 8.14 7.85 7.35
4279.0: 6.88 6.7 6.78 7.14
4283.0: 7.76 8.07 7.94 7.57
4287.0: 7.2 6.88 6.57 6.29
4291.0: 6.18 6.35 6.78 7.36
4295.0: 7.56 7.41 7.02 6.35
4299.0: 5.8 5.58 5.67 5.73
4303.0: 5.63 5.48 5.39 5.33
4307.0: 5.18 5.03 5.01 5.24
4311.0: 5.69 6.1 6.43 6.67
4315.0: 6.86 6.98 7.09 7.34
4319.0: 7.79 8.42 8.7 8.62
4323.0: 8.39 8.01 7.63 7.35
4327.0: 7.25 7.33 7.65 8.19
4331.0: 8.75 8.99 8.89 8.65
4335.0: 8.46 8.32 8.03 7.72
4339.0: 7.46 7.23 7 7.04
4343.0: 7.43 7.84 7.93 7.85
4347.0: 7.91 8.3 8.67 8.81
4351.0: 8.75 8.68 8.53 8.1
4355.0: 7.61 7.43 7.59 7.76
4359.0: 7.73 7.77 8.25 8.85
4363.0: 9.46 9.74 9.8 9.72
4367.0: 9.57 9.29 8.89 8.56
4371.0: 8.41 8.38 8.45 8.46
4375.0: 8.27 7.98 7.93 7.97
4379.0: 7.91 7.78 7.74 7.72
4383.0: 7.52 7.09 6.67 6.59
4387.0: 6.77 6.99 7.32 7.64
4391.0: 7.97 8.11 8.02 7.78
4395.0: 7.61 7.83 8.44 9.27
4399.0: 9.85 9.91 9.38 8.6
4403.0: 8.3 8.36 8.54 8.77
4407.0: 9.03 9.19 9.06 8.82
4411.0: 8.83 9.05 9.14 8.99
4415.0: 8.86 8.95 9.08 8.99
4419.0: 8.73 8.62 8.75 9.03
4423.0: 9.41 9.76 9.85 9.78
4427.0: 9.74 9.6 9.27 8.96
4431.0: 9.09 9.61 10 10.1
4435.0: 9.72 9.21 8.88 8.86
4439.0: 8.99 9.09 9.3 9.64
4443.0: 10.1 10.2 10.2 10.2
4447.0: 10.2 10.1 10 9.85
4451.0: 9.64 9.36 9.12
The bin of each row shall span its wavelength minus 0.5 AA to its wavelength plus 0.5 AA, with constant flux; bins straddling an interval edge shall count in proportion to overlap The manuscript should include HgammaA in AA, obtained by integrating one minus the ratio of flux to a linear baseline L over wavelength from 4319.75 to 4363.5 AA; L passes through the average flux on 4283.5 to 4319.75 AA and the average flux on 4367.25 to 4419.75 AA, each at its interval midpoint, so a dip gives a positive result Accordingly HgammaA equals -4.9 AA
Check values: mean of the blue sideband 6.45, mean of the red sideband 8.35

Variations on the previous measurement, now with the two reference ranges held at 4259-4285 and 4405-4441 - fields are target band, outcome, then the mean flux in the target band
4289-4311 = 5.4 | 6.02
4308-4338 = 2.6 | 7.51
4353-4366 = 0.3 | 8.4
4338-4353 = 0.9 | 7.94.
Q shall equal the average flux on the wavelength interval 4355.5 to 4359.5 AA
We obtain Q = 7.63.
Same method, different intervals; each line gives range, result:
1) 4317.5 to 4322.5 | 8.17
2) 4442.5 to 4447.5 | 10.2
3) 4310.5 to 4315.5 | 6.35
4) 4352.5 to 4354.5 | 8.31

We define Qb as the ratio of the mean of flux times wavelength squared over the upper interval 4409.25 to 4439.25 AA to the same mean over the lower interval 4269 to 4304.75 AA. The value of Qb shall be 1.41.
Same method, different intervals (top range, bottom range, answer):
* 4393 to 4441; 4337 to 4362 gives 1.18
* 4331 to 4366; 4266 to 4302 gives 1.18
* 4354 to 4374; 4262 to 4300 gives 1.21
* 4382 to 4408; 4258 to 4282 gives 1.12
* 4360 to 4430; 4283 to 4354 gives 1.23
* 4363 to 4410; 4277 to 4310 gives 1.34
